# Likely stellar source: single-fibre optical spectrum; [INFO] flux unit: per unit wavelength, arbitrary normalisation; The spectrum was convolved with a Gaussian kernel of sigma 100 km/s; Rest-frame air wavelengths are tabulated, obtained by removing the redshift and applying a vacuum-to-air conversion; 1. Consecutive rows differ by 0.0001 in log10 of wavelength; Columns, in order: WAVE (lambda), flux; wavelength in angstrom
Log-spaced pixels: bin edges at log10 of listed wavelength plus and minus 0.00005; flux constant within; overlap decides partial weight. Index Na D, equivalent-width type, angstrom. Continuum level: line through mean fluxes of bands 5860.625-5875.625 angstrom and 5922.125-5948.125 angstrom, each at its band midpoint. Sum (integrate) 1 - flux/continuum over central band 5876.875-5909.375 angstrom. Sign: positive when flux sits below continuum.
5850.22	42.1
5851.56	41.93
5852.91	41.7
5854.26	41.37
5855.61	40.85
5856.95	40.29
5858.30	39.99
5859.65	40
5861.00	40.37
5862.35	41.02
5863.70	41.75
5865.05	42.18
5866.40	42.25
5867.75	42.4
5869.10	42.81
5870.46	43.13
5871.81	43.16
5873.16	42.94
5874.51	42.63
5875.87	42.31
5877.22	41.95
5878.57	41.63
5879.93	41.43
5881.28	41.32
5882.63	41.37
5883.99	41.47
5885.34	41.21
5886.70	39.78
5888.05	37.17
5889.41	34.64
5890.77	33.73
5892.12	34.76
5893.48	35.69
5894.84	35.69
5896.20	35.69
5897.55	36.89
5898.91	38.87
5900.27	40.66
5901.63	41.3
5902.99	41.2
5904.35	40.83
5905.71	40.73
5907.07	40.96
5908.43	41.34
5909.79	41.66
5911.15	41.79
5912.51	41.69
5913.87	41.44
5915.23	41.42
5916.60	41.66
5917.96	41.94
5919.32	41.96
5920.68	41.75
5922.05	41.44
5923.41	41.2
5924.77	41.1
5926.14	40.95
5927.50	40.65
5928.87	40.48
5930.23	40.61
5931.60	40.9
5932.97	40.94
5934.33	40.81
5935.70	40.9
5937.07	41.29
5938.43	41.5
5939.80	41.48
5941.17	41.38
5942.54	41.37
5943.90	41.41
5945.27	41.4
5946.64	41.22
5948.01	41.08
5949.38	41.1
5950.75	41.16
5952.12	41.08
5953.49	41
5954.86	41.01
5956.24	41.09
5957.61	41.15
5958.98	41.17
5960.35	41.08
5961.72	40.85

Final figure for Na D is 2.1 angstrom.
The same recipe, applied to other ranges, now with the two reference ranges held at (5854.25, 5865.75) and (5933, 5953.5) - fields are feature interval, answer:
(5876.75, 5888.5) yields 0.03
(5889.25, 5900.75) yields 1.32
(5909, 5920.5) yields -0.17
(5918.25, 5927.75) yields -0.05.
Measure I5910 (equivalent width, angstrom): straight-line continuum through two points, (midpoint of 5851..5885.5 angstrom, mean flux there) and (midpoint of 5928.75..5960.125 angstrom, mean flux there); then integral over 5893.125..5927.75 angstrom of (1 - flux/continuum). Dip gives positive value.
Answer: 0.8 angstrom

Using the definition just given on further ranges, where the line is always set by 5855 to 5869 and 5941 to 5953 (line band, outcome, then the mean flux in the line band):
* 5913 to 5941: 0.0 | 41.2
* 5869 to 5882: -0.3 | 42.3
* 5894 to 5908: 0.7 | 39.3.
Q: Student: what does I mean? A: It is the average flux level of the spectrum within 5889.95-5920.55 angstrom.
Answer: 39.7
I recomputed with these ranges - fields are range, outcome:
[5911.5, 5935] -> 41.2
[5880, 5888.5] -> 40.6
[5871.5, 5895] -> 39.6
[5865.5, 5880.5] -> 42.4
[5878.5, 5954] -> 40.4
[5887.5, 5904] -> 37.2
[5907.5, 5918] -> 41.6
